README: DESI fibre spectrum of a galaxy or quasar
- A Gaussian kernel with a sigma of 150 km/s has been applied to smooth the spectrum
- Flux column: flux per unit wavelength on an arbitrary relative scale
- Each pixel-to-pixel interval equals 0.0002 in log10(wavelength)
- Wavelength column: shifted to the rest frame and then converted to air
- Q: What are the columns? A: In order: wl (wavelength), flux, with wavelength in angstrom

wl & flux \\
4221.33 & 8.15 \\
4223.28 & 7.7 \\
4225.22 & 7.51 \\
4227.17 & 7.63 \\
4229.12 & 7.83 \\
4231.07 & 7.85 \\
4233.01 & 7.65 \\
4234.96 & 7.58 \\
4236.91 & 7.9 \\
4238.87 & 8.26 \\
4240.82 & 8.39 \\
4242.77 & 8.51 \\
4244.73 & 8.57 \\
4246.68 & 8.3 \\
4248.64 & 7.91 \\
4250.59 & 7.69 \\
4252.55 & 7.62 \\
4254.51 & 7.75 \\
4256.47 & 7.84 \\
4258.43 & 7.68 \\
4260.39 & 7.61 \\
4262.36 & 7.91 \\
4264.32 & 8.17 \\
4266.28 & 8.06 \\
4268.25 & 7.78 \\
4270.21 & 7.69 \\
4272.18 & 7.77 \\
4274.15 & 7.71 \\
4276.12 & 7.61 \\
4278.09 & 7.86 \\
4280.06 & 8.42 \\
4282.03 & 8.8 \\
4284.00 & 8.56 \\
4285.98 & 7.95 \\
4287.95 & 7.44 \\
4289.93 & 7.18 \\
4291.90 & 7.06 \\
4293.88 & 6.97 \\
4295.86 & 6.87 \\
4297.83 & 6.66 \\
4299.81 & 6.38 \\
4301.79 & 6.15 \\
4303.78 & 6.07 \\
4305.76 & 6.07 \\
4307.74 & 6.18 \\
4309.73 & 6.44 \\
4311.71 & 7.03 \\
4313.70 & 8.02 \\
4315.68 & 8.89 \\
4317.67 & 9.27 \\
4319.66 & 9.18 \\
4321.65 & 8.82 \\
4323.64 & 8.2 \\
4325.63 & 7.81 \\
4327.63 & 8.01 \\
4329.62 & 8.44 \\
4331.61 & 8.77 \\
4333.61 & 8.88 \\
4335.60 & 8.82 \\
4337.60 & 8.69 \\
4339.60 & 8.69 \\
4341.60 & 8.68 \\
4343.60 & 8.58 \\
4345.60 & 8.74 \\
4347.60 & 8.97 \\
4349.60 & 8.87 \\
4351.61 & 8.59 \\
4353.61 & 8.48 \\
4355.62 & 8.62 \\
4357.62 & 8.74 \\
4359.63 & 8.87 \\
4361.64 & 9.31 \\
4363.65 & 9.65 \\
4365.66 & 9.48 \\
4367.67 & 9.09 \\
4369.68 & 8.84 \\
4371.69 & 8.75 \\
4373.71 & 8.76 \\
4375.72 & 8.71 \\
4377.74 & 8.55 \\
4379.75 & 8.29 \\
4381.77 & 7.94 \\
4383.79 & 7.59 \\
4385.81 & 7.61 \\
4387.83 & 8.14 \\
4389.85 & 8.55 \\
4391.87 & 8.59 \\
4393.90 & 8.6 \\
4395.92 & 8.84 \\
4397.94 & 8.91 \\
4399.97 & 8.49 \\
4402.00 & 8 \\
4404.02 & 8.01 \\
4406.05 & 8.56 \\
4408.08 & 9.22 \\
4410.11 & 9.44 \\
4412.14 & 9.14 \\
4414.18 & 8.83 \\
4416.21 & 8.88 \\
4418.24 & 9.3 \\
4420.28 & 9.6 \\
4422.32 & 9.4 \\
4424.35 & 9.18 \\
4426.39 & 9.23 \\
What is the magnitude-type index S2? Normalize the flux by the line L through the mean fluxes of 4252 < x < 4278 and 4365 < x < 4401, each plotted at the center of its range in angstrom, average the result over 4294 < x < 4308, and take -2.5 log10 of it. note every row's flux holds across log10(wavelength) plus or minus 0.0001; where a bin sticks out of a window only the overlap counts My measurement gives 0.25 mag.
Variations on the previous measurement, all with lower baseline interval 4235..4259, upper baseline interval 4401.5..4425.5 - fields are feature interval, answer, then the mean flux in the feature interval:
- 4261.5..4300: 0.075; 7.67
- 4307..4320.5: 0.072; 7.88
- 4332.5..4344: -0.022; 8.73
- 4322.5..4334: 0.021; 8.33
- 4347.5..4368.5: -0.037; 8.97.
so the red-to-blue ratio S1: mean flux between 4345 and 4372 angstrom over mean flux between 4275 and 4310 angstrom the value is 1.2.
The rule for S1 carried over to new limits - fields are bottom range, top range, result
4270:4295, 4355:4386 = 1.12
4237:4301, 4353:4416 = 1.11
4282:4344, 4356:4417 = 1.12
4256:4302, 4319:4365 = 1.15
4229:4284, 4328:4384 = 1.10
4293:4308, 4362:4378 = 1.40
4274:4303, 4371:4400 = 1.13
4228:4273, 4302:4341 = 1.01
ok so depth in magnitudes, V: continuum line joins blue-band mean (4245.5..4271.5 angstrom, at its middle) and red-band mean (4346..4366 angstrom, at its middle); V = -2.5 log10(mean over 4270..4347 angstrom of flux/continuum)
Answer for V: 0.08 mag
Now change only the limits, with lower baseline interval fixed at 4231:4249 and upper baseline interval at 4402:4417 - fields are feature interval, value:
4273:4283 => 0.026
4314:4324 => -0.053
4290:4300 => 0.211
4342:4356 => -0.017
